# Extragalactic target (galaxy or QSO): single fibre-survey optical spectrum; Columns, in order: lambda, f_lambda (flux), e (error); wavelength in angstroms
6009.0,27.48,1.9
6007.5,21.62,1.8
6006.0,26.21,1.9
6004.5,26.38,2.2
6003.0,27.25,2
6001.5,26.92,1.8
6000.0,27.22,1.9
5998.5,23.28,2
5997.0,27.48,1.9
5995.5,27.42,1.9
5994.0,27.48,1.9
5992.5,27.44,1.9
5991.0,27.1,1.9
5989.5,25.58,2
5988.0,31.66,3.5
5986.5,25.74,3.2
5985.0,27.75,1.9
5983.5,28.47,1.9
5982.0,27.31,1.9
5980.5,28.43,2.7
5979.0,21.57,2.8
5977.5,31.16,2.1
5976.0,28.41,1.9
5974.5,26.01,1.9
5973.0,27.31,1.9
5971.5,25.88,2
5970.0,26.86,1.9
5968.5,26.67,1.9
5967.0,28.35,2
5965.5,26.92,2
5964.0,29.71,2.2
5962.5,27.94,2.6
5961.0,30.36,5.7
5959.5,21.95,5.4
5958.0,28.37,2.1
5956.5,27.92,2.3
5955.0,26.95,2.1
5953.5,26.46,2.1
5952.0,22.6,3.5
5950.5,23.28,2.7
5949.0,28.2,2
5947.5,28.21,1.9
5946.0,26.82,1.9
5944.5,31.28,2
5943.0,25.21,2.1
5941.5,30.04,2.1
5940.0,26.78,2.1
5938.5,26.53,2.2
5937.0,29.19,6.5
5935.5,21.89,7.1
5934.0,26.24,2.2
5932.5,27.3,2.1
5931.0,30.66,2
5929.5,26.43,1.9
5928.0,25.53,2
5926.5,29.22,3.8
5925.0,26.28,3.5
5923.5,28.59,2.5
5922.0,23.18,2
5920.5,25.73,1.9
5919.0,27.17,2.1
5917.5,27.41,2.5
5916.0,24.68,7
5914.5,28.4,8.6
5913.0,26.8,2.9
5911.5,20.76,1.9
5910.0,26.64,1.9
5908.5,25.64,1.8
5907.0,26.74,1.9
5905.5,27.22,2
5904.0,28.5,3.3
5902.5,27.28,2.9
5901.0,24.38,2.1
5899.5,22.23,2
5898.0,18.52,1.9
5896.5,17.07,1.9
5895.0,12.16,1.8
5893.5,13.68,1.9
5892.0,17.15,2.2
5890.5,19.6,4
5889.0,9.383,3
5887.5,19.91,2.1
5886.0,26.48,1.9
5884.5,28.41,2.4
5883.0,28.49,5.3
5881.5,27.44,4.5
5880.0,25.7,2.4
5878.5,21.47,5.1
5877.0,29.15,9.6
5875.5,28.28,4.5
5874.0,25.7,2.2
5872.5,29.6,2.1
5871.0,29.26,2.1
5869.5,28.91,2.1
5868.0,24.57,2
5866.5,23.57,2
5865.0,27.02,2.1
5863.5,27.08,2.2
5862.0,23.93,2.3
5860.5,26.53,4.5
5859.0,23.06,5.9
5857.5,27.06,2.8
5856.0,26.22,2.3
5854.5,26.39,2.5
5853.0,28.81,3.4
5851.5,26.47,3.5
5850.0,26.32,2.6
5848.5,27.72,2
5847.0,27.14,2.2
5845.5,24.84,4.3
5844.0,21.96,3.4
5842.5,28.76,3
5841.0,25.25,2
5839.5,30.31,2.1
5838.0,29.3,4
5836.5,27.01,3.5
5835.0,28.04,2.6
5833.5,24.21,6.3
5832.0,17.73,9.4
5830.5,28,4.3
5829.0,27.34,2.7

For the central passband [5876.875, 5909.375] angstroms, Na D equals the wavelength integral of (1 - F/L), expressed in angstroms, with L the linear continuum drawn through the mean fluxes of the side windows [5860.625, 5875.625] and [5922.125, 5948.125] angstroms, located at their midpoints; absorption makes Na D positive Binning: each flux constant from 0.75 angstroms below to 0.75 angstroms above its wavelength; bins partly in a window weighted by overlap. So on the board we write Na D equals 5.4 angstroms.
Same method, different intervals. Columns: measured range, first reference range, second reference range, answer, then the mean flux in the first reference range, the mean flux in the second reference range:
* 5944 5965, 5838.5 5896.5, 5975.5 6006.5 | -0.5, 24.8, 27.2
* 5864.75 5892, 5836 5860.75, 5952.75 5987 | 1.9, 26.7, 27.3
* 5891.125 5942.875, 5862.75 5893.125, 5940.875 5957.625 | 2.3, 24.7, 27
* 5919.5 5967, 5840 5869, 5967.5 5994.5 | -0.2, 26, 27.3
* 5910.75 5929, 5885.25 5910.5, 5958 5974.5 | -2.3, 21.3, 27.2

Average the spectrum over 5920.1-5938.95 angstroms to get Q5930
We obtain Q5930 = 26.7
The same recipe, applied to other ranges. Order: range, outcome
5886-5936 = 23.8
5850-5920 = 24.6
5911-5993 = 27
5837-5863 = 26.5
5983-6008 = 26.8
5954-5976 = 27.3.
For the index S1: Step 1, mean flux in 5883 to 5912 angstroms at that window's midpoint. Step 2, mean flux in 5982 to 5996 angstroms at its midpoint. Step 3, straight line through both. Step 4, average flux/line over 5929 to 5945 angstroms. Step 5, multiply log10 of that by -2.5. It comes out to -0.13 mag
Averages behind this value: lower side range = 21.9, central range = 27.4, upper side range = 27.6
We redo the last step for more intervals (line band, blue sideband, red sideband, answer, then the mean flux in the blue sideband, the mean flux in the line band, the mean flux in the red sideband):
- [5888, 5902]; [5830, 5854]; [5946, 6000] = 0.46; 26.4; 17.4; 27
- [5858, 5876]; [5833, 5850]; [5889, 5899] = -0.23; 26.8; 26.4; 16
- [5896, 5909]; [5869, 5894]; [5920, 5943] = 0.04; 24.1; 24.3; 26.9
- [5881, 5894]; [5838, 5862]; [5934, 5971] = 0.25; 26.5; 21.2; 27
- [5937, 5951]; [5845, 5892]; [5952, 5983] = -0.03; 25.5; 27.5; 27.1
